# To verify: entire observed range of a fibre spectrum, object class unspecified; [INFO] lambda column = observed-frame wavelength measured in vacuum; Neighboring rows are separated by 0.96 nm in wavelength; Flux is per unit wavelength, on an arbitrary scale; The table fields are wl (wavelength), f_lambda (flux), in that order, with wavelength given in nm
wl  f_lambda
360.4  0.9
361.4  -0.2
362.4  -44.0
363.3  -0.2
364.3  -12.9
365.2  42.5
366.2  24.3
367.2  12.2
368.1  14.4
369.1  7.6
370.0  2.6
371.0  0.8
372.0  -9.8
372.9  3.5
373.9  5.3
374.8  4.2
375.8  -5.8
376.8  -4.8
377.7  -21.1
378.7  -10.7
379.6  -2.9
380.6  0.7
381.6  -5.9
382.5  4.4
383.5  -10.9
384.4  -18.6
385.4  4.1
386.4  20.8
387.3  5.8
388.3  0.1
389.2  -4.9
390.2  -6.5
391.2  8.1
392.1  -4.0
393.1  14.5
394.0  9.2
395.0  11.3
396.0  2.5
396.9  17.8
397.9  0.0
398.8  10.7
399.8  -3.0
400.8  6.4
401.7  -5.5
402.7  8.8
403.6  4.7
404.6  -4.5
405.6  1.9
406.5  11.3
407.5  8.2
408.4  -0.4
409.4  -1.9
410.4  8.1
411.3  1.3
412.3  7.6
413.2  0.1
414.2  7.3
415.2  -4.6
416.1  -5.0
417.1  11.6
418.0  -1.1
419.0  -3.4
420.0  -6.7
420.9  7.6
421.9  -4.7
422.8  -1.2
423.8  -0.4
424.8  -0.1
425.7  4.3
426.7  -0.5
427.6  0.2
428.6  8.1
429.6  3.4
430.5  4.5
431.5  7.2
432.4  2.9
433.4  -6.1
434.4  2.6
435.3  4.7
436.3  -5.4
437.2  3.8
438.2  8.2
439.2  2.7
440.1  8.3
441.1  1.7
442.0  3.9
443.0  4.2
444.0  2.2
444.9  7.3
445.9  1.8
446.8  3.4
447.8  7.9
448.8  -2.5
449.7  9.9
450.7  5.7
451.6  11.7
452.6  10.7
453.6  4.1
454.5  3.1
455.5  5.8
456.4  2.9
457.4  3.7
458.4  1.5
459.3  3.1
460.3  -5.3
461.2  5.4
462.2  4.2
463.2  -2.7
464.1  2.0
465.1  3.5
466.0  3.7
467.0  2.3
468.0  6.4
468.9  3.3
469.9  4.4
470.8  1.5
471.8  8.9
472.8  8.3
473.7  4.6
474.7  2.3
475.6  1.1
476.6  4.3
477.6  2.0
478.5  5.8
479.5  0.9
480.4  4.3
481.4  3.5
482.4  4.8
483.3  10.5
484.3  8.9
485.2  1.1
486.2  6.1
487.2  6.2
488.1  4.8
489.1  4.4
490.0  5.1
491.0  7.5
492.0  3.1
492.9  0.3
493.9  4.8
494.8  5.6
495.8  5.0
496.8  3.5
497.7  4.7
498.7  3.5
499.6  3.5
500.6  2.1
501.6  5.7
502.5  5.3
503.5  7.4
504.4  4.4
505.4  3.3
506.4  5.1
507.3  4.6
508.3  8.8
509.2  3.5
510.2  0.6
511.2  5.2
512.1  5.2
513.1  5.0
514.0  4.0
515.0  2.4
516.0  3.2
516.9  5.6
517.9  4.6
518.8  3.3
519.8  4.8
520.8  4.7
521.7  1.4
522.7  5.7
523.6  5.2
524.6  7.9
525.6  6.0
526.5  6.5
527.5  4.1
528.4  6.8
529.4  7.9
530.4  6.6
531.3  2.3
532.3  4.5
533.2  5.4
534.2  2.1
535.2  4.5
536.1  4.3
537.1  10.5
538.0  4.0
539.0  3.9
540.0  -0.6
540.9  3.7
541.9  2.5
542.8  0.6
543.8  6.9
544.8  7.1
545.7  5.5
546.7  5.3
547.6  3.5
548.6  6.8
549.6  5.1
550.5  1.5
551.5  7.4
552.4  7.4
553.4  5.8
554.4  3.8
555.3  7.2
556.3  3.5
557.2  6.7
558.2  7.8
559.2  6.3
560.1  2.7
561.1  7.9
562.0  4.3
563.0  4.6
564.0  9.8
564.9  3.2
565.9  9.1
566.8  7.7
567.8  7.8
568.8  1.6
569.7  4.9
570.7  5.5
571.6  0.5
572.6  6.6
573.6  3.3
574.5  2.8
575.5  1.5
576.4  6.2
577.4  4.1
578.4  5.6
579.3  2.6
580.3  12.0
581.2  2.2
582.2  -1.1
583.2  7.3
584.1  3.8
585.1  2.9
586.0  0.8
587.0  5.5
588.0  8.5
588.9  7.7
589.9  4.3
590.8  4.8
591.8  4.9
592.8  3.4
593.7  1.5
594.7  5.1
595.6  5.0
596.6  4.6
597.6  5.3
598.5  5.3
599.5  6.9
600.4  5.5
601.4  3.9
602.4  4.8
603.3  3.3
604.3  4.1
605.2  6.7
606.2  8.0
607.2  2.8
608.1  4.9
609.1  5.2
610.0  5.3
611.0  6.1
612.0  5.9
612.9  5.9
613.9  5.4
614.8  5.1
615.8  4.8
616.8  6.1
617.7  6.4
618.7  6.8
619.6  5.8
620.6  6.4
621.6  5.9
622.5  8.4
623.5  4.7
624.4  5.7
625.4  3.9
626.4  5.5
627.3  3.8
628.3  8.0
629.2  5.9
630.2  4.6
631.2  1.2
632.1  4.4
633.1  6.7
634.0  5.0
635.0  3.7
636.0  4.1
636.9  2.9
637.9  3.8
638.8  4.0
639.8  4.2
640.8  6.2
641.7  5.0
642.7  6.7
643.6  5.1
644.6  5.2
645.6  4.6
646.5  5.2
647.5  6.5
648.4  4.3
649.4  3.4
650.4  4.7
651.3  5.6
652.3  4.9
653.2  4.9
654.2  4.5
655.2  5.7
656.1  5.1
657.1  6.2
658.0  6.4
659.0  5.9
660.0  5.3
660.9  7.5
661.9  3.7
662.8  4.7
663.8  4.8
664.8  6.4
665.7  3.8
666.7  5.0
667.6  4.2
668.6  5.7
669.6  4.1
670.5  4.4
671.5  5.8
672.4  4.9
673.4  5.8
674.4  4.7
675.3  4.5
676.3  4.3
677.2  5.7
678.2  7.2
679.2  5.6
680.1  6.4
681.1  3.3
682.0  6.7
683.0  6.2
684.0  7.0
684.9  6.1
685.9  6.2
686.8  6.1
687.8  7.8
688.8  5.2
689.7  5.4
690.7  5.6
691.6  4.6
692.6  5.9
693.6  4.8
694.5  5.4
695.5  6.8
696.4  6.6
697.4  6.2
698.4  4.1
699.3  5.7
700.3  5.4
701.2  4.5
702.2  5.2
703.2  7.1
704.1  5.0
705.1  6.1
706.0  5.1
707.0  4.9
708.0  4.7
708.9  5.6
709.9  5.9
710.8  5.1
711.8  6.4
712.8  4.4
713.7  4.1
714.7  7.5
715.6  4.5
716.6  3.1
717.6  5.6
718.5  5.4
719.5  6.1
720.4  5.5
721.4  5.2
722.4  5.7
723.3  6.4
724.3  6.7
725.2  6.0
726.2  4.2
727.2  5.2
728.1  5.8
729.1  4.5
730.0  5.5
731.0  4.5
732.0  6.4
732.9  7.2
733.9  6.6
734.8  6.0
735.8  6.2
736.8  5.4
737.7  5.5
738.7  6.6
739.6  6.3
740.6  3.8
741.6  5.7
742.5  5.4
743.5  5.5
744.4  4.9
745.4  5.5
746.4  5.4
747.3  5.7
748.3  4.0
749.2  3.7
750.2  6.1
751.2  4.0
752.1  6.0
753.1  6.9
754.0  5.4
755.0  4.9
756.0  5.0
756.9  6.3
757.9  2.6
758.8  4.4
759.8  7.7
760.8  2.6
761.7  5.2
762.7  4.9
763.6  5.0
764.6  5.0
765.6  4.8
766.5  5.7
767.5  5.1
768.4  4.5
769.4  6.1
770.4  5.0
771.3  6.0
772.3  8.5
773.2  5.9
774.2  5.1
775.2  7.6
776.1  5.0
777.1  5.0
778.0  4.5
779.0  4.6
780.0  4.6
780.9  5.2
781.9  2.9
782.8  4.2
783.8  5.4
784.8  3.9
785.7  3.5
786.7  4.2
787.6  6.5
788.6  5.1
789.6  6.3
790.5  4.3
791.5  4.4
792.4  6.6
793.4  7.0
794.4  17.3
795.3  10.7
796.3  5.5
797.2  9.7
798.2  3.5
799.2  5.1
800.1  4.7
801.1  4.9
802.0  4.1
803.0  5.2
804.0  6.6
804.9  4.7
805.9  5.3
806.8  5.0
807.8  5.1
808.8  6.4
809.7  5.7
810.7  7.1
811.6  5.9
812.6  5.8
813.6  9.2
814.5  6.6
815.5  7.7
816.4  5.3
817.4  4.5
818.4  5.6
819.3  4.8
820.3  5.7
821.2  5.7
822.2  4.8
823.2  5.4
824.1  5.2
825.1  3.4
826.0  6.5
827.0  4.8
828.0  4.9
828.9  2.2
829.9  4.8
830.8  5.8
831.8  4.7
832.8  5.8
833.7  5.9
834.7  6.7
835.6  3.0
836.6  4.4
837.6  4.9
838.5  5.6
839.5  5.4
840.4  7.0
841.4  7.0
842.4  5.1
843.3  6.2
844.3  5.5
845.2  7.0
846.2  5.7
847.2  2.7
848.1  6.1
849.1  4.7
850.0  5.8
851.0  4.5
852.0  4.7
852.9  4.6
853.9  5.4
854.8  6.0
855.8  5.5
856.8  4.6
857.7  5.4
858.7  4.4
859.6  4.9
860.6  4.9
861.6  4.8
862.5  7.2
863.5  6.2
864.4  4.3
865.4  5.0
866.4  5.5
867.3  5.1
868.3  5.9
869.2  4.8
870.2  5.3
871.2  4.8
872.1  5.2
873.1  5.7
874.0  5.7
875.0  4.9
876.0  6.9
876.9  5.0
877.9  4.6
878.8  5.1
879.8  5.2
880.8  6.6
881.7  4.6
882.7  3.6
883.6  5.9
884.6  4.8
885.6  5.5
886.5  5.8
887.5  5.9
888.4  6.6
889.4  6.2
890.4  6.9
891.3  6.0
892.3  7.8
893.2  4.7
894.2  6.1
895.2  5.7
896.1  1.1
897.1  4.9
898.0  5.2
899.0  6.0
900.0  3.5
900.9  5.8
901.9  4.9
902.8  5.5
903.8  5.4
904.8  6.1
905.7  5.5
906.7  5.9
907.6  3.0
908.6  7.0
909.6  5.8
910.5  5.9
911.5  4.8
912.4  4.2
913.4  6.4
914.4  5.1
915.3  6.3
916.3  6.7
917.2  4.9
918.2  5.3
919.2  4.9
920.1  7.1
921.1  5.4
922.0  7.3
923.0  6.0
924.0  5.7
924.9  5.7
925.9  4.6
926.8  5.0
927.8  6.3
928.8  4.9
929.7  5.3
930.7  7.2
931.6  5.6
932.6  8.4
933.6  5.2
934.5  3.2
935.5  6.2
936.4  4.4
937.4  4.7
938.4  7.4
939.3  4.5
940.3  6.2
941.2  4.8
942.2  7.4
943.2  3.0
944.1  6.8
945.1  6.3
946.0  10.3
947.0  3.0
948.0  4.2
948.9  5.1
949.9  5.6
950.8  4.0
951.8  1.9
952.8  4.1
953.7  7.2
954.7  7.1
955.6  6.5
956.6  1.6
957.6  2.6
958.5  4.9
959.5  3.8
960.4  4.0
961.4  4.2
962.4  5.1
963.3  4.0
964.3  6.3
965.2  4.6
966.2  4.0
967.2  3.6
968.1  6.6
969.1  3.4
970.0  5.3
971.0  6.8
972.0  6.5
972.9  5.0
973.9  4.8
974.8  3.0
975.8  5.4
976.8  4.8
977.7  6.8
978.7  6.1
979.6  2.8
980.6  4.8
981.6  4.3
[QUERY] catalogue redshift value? 0.211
